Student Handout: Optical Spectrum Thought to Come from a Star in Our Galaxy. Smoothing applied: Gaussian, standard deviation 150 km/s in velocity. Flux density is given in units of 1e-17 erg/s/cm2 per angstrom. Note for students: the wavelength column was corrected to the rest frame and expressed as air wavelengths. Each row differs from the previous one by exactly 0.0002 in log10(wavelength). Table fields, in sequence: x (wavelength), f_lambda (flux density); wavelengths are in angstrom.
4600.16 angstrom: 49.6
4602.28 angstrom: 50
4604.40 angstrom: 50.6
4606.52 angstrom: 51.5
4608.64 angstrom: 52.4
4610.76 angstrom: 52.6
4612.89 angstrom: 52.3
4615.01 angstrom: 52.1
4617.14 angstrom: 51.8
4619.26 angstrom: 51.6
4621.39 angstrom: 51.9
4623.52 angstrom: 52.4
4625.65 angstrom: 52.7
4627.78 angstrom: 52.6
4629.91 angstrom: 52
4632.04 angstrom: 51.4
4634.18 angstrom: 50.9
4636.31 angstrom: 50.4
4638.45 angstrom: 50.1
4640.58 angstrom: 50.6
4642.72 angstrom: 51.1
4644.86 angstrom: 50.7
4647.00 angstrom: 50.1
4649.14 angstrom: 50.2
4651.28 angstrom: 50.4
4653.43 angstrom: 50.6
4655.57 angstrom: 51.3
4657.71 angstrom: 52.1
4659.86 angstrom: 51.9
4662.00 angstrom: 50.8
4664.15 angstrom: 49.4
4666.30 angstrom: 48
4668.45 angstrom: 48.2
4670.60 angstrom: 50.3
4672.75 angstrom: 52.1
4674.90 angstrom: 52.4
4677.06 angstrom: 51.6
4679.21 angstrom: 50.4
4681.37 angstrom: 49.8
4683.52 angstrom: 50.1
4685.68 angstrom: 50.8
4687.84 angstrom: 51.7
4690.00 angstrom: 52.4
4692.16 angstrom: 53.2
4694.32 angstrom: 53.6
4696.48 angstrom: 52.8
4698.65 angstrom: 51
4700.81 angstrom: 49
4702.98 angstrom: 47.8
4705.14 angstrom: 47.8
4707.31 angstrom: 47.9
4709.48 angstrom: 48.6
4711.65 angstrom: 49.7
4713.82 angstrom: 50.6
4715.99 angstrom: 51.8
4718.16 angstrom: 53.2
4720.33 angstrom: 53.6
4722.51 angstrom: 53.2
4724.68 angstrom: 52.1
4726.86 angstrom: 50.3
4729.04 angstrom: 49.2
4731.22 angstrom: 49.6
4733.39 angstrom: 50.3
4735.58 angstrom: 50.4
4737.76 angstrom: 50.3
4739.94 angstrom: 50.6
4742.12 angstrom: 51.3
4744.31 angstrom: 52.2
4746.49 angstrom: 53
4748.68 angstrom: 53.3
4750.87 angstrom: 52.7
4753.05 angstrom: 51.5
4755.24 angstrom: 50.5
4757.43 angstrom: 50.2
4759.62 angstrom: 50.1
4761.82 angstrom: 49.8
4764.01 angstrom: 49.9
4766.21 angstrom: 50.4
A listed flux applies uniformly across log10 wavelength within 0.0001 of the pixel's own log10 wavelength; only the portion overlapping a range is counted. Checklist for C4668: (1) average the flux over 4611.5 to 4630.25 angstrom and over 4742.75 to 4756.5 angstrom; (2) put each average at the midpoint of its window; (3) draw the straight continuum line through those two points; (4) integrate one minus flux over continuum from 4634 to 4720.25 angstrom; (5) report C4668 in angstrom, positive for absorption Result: 2.5 angstrom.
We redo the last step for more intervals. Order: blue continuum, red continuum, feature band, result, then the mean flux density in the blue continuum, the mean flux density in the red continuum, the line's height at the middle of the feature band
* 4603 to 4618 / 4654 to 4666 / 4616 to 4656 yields 0.1 angstrom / 51.9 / 50.9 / 51.4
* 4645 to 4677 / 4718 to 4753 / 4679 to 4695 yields -0.2 angstrom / 50.6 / 51.5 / 50.9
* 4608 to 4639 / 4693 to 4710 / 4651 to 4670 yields 0.2 angstrom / 51.8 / 49.9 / 50.9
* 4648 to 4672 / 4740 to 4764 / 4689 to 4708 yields 0.0 angstrom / 50.3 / 51.4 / 50.8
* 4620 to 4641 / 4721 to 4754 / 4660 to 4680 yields 0.4 angstrom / 51.5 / 51.4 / 51.5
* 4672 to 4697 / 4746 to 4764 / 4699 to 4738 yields 0.9 angstrom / 51.7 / 51.2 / 51.5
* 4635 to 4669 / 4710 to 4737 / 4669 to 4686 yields -0.1 angstrom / 50.4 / 51.1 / 50.7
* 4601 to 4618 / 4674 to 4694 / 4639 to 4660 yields 0.3 angstrom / 51.6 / 51.4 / 51.5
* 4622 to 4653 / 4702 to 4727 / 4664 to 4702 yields -0.1 angstrom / 51.1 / 50.6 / 50.8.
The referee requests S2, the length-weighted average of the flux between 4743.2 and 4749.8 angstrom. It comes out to 52.8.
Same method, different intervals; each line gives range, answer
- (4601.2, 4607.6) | 50.7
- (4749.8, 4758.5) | 51.3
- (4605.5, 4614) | 52.2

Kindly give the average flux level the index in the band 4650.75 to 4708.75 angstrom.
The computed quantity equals 50.6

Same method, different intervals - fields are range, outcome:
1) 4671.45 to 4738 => 50.9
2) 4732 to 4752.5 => 51.6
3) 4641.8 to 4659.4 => 50.8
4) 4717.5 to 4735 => 51.3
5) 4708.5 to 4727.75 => 51.5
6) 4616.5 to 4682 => 51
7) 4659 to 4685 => 50.4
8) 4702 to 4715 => 48.8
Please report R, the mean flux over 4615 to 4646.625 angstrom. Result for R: 51.4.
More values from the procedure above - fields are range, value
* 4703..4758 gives 50.9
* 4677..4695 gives 51.5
